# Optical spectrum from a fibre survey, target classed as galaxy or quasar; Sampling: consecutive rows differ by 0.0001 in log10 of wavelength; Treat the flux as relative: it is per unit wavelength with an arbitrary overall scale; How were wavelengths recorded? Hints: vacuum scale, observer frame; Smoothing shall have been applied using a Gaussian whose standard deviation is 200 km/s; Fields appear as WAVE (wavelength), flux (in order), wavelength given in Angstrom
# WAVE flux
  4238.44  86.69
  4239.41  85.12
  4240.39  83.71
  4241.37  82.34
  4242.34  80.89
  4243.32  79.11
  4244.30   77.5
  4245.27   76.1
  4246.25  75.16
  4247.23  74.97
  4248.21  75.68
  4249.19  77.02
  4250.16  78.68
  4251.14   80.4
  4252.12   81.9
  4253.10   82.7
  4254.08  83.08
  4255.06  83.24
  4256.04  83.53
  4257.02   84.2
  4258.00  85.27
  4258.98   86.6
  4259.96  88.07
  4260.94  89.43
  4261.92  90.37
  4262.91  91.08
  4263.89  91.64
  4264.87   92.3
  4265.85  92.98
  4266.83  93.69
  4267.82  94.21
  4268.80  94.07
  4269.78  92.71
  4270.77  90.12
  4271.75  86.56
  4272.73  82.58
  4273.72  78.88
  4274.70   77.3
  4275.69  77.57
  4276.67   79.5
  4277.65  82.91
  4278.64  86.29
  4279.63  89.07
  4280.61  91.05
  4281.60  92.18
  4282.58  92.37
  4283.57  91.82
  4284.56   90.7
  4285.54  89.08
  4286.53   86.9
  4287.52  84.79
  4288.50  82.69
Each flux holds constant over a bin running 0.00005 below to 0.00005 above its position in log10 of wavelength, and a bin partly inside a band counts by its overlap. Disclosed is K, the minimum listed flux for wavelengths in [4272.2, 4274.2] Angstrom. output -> 78.88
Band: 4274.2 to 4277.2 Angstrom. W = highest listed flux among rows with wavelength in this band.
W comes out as 79.5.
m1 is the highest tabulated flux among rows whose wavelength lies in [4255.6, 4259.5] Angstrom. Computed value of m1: 86.6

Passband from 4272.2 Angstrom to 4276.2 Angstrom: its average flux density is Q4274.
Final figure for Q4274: 79.2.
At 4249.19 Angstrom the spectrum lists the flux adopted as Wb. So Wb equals 77.02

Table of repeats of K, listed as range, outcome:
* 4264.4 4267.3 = 92.3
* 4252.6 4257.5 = 82.7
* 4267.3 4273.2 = 82.58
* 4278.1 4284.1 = 86.29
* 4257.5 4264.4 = 85.27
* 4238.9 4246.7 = 75.16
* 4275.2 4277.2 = 77.57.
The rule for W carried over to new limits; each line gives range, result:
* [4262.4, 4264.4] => 91.64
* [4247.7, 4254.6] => 83.08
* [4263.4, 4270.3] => 94.21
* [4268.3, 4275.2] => 94.07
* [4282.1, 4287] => 92.37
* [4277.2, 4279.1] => 86.29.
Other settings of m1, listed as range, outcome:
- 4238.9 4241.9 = 85.12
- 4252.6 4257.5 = 84.2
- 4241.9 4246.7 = 80.89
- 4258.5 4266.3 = 92.98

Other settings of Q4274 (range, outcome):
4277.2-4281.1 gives 87.3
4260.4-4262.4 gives 90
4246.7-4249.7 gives 76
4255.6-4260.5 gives 85.6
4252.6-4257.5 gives 83.3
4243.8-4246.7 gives 76.3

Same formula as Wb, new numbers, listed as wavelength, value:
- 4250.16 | 78.68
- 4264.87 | 92.3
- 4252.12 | 81.9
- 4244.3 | 77.5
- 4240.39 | 83.71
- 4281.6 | 92.18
